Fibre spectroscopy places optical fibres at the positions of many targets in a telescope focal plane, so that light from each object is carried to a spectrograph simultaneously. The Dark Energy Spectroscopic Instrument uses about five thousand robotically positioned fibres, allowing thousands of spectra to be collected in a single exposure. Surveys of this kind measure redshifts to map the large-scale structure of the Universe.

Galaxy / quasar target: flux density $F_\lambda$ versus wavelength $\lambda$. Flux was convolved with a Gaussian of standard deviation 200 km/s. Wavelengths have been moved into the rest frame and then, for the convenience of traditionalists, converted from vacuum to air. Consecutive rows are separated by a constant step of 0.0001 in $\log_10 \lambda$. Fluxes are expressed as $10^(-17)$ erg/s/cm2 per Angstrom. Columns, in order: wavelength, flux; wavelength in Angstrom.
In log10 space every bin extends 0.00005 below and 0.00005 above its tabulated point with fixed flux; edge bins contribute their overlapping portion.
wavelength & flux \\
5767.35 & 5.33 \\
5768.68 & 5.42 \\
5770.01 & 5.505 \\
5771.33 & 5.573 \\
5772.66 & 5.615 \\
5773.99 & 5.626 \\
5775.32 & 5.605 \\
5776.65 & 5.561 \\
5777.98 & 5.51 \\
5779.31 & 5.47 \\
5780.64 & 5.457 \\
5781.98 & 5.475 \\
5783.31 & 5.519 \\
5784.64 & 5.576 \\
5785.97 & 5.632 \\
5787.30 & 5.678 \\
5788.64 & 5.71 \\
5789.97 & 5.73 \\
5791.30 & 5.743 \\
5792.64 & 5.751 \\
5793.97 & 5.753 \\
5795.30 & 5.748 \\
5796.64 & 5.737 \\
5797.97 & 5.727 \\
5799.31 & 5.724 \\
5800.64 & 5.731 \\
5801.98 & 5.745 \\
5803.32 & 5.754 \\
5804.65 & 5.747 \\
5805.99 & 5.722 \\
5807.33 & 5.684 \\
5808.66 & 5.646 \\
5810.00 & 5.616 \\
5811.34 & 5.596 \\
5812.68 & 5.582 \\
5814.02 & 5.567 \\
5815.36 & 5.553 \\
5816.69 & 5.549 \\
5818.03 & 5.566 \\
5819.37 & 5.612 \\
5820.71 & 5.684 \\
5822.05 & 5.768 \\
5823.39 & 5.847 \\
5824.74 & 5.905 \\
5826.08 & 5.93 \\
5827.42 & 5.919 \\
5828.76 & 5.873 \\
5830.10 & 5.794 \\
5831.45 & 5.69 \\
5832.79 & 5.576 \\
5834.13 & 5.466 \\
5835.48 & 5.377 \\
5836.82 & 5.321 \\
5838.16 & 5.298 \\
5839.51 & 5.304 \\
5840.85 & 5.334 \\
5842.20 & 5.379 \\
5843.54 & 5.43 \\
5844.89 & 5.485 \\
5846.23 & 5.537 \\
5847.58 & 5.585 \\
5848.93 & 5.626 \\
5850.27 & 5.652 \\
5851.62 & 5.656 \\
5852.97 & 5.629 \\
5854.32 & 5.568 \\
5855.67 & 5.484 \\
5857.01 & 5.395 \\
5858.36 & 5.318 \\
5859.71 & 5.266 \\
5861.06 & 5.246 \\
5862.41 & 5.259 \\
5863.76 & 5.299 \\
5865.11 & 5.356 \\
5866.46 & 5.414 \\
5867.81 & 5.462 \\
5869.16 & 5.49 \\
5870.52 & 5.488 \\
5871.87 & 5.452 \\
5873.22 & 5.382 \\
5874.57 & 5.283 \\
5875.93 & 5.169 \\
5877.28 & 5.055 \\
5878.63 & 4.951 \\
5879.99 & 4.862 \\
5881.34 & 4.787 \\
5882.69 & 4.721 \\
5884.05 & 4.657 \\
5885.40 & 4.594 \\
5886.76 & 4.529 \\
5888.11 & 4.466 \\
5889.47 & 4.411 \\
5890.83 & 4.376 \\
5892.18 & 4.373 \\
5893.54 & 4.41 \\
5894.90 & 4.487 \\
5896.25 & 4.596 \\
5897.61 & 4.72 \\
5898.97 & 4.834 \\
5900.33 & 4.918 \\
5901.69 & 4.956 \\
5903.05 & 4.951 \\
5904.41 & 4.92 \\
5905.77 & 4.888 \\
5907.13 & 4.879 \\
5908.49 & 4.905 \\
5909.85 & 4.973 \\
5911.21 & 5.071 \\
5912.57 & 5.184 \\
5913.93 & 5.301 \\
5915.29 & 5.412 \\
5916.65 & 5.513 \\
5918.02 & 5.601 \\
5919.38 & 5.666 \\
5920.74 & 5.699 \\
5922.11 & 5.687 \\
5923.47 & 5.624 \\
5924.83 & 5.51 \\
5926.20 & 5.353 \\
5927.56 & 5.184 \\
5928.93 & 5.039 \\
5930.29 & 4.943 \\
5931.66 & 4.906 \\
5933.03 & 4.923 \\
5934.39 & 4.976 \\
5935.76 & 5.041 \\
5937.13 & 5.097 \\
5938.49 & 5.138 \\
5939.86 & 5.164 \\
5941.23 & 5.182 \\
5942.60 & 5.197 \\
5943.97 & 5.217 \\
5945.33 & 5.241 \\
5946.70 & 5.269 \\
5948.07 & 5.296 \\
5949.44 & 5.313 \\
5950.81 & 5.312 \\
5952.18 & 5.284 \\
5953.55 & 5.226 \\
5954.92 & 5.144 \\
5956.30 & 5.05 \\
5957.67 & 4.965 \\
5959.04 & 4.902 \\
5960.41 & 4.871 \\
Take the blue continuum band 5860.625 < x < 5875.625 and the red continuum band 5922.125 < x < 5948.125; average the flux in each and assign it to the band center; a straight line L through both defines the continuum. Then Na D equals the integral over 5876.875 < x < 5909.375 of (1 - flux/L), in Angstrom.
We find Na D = 3.6 Angstrom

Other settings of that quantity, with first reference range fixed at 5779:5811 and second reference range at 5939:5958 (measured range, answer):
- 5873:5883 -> 0.7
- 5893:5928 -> 1.3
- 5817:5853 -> -0.3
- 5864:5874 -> 0.0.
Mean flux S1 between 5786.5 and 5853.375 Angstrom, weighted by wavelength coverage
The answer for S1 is 5.64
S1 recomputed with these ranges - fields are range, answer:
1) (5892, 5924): 5.07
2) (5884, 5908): 4.67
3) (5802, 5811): 5.69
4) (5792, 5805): 5.74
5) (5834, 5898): 5.15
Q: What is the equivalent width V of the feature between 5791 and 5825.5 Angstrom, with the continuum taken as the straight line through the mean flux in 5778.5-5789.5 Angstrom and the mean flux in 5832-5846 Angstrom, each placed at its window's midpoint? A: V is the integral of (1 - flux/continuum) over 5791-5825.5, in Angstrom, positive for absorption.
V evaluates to -1.25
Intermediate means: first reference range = 5.57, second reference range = 5.41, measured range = 5.69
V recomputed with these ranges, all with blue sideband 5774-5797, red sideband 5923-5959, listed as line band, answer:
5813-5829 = -0.6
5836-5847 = 0.1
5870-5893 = 2.1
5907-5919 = 0.0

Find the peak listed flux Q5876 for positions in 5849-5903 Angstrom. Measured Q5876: 5.656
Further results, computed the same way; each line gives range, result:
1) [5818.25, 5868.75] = 5.93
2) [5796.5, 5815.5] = 5.754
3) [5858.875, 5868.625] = 5.462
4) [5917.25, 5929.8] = 5.699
